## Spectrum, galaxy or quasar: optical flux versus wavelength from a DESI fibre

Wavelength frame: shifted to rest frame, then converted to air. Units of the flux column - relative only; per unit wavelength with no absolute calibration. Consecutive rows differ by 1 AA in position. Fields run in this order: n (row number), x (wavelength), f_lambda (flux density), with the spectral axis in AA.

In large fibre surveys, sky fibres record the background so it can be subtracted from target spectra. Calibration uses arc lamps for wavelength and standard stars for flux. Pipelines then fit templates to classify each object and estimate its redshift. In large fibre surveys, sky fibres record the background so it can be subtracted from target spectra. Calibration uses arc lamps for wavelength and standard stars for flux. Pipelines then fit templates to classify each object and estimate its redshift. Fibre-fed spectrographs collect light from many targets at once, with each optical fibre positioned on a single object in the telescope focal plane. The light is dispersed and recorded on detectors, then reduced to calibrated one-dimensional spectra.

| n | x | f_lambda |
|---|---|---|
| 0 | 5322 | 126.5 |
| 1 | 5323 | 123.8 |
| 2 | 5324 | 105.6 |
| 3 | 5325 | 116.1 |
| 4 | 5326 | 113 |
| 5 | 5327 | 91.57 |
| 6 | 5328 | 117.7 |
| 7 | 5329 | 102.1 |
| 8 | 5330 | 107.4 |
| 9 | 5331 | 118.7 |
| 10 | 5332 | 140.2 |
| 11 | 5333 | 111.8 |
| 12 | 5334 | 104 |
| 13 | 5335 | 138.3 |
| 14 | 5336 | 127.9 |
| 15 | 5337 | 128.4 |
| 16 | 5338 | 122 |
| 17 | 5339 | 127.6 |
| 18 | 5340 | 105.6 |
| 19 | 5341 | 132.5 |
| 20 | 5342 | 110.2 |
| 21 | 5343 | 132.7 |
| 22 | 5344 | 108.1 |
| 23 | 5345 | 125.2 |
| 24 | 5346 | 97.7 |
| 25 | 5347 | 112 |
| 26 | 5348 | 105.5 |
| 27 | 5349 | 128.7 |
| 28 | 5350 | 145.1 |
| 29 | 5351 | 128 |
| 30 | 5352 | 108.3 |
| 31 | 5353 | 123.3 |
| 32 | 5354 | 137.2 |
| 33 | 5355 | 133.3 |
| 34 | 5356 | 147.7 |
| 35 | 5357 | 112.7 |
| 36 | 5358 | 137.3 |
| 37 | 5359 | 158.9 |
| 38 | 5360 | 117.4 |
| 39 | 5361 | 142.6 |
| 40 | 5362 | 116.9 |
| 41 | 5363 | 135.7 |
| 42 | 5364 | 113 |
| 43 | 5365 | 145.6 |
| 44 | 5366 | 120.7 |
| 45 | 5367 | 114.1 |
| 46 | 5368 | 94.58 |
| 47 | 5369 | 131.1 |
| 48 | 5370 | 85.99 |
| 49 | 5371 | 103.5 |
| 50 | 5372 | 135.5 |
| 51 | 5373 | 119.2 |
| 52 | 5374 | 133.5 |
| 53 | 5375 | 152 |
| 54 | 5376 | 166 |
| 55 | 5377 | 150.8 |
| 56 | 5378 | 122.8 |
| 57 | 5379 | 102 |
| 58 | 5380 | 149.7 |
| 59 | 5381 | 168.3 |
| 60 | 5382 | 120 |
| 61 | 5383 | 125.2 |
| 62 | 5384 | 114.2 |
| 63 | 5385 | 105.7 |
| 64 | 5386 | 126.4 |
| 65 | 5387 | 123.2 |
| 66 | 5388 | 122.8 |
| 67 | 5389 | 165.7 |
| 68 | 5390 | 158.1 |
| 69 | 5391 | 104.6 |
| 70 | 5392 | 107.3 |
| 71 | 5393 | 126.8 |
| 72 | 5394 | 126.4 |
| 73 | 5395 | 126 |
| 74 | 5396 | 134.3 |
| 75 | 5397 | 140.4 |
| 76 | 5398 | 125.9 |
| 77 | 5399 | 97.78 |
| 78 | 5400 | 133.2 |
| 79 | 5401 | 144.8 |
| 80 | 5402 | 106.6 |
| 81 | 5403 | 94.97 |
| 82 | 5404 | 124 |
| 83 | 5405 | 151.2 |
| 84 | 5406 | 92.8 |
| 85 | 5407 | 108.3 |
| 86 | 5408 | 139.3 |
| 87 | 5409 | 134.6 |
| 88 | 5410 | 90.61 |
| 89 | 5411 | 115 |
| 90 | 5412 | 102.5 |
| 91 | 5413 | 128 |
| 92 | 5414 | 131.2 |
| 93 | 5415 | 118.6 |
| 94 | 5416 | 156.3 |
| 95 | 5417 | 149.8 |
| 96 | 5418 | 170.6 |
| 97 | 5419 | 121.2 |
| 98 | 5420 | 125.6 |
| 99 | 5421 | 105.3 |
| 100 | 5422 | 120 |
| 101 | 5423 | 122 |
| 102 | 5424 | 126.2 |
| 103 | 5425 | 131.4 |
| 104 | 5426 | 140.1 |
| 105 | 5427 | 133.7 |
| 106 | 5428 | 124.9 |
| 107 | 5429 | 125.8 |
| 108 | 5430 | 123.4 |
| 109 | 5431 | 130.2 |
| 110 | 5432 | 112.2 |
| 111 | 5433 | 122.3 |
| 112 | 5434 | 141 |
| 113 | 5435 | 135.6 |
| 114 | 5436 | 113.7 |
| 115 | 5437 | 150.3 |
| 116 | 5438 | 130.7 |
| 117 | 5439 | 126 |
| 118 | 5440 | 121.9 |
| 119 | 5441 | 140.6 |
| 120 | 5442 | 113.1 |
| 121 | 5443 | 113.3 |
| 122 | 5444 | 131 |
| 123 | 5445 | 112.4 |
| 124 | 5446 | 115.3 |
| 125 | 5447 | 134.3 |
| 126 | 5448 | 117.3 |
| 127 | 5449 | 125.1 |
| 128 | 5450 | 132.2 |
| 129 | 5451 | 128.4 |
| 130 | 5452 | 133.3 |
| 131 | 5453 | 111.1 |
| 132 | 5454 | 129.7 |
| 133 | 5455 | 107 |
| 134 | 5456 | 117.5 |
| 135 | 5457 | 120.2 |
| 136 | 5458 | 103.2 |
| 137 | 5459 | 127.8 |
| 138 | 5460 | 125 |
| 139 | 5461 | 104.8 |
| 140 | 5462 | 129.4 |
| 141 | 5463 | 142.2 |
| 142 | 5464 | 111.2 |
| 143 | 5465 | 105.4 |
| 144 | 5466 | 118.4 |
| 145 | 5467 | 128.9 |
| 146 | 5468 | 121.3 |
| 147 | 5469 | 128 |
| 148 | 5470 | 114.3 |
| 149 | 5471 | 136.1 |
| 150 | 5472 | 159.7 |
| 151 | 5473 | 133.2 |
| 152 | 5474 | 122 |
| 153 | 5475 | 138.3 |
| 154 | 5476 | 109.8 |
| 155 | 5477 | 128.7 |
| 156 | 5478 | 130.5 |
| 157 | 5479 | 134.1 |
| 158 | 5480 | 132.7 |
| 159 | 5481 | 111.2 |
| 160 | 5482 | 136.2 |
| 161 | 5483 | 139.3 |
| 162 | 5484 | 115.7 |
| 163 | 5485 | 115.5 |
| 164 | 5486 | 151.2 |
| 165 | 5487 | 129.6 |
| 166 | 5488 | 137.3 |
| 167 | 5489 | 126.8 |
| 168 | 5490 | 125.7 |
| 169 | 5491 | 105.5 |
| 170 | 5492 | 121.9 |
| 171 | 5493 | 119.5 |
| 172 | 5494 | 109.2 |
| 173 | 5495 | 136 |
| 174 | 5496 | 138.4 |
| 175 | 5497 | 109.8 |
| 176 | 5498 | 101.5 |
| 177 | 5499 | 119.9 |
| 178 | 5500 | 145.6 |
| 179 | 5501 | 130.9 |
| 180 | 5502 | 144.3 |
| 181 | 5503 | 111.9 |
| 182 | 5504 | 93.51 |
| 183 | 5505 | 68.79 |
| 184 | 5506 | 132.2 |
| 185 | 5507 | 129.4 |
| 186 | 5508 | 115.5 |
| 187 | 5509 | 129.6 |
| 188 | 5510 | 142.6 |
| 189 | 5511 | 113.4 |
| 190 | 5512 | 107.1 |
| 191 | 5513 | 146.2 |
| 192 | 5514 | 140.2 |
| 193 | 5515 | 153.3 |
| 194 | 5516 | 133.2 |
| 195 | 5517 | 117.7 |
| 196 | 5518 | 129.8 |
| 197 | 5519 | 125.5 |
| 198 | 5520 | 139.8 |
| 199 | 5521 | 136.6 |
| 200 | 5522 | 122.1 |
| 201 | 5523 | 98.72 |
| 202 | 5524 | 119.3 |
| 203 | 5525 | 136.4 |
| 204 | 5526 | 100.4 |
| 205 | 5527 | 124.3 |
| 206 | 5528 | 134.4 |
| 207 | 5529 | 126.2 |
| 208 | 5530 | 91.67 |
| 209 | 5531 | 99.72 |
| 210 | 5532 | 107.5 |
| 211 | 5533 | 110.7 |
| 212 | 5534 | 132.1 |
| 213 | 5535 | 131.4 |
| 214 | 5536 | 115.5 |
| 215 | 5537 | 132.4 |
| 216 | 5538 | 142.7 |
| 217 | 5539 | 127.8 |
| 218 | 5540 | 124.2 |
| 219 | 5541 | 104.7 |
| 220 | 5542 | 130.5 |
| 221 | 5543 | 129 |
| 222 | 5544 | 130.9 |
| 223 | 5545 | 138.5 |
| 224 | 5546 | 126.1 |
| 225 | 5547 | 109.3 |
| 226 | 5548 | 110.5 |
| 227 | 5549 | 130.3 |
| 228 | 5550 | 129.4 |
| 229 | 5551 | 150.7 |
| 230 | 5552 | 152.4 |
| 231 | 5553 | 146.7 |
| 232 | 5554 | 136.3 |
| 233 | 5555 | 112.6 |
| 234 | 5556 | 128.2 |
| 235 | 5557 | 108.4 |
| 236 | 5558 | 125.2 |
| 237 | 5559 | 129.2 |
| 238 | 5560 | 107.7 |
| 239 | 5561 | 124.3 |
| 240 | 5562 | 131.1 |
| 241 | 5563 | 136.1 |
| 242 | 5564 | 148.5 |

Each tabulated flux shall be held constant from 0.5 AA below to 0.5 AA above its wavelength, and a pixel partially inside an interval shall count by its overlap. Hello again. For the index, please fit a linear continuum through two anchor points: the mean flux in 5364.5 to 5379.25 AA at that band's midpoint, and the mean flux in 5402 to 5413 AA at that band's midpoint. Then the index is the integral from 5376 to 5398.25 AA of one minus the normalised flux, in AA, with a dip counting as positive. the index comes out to -1.7 AA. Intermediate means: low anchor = 126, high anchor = 116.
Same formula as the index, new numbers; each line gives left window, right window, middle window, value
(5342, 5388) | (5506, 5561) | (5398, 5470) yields 1.1 AA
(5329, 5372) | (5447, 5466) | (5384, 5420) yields -1.2 AA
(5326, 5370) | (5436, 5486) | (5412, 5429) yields -0.9 AA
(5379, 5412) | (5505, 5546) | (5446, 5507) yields 0.4 AA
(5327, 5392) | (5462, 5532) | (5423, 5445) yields -0.5 AA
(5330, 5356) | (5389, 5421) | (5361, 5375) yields 0.3 AA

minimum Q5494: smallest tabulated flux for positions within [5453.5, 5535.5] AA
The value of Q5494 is 68.79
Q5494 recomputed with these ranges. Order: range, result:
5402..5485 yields 90.61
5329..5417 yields 85.99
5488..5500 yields 101.5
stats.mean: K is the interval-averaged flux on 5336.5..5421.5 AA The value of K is 126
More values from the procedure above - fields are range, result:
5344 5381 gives 127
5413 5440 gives 130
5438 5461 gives 122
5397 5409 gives 121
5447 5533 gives 124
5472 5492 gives 128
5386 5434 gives 126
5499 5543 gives 123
